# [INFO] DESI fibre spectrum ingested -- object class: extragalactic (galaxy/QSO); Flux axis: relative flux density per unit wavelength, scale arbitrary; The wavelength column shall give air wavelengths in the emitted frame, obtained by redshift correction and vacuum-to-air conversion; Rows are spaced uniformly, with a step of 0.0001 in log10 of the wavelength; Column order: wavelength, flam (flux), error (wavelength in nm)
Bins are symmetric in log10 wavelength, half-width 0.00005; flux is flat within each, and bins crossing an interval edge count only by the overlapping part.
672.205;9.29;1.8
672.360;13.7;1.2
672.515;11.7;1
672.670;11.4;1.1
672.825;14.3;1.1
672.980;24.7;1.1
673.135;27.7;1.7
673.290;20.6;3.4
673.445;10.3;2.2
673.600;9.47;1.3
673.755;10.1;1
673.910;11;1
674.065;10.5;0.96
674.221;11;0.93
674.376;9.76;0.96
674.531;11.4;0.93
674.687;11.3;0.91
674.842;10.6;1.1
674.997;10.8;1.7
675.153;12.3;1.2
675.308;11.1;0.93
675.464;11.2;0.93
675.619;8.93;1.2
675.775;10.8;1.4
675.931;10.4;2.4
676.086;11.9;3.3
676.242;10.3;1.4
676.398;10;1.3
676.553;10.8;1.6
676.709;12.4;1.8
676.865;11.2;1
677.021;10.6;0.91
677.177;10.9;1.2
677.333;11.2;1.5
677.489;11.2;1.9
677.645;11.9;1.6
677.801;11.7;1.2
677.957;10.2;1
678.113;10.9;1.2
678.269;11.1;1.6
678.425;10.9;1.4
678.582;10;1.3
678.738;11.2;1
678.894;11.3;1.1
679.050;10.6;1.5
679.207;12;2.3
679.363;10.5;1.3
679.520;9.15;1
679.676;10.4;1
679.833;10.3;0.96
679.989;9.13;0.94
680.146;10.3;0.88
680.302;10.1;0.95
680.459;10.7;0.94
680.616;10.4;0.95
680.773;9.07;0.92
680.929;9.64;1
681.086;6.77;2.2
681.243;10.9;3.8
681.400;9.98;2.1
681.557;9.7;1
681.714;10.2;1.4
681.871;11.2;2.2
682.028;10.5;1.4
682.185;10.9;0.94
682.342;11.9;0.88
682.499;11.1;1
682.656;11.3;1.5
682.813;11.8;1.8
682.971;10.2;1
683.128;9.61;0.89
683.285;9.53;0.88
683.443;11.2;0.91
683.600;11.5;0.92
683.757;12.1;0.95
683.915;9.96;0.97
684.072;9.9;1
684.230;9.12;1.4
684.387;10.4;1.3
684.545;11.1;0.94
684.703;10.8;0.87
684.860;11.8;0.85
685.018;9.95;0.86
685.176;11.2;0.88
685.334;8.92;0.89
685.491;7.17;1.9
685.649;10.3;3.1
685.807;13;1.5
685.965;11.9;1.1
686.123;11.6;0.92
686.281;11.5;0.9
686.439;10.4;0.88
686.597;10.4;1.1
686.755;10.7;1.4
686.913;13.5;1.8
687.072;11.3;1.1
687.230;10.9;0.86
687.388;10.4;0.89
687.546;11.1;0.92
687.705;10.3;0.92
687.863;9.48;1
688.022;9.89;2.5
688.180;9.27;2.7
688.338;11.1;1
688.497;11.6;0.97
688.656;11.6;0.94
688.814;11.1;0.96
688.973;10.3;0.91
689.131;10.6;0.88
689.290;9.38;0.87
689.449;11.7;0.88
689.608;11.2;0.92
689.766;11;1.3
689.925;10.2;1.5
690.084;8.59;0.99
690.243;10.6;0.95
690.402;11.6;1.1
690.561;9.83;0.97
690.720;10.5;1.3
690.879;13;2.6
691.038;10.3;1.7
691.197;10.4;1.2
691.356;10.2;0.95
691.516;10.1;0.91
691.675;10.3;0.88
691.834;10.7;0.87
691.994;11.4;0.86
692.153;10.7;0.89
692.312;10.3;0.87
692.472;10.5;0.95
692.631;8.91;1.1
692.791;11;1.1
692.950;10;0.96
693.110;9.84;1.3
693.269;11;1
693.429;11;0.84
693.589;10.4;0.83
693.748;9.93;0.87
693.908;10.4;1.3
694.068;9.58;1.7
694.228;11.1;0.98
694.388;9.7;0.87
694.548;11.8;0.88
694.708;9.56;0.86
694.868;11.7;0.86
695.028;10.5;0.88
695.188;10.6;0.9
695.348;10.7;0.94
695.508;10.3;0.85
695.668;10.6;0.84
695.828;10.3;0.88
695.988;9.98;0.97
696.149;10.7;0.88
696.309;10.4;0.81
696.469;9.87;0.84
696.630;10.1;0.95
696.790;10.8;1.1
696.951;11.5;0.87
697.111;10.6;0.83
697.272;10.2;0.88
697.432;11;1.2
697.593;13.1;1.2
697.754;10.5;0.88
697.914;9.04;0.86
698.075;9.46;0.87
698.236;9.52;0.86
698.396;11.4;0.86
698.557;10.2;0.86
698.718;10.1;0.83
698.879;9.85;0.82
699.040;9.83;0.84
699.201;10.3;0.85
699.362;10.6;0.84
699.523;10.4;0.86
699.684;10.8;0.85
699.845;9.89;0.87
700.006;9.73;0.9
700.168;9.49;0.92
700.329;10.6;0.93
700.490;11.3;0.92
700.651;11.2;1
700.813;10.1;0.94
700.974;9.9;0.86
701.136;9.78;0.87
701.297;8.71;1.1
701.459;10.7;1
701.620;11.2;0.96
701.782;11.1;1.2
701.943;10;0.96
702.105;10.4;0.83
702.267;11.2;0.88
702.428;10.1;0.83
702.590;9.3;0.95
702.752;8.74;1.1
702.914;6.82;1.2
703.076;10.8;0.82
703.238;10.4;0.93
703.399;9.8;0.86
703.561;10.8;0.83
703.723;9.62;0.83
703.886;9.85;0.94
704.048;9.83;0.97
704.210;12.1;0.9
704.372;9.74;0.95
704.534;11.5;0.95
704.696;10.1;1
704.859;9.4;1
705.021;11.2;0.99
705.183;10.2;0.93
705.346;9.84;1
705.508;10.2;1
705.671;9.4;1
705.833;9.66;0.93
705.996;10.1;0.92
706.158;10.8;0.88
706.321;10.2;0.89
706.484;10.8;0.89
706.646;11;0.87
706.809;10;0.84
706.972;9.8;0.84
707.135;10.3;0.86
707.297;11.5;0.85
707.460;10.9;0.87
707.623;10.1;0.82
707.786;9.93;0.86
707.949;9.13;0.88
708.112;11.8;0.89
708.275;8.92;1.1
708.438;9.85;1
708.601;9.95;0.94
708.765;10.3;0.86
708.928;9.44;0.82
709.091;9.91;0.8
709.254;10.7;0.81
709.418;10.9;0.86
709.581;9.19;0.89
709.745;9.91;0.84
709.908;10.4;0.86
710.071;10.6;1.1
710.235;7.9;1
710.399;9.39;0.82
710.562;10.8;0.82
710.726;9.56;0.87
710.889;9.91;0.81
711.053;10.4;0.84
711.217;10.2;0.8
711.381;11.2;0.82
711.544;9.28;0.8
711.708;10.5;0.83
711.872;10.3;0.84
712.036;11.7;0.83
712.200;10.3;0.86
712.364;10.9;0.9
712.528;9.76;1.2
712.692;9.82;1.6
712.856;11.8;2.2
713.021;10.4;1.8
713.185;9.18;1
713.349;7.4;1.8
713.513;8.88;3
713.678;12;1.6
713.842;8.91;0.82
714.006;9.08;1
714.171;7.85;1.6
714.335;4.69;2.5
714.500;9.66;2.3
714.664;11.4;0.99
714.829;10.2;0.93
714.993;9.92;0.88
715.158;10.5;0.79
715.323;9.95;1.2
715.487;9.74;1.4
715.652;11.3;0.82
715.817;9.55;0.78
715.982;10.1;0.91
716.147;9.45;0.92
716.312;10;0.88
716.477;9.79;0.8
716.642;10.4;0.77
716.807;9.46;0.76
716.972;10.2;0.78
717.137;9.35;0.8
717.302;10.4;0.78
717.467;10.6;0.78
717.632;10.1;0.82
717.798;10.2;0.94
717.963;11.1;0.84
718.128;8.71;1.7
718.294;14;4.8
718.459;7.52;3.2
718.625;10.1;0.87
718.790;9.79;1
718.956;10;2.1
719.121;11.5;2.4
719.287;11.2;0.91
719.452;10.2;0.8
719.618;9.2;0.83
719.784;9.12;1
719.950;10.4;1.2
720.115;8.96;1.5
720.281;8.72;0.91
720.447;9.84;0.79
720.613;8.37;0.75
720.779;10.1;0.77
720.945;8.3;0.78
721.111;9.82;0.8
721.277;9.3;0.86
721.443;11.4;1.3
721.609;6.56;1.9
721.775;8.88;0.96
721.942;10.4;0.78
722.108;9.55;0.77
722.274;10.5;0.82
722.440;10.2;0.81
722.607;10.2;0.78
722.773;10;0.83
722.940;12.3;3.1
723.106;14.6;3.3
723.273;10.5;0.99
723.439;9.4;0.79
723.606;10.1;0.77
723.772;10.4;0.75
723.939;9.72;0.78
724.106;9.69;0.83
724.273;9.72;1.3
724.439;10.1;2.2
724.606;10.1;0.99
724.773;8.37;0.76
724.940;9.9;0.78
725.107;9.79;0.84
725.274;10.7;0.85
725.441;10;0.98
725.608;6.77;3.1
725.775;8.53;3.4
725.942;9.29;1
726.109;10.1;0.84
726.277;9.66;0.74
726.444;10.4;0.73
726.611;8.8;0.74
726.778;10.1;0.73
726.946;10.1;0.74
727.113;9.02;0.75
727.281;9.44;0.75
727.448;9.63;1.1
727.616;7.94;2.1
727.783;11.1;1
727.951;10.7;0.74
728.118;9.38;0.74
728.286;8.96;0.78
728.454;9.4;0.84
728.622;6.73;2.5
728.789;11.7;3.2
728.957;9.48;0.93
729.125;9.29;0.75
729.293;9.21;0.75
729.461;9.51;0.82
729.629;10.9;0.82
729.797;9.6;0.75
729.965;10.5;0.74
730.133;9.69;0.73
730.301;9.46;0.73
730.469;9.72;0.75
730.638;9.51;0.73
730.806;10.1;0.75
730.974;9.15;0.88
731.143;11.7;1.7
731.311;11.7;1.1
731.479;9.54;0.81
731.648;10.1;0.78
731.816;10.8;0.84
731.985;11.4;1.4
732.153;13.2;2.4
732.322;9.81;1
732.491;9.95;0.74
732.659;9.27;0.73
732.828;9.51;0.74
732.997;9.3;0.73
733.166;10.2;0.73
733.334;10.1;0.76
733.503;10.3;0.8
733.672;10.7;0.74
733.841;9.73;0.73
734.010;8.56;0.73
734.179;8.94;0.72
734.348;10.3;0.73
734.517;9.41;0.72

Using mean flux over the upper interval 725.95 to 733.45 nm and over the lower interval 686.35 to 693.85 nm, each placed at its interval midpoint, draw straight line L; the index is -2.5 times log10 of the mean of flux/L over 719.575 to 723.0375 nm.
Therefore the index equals 0.044 mag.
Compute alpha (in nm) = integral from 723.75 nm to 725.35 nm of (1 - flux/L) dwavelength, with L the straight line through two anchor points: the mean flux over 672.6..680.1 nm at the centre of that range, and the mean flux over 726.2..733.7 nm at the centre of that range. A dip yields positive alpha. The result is 0.04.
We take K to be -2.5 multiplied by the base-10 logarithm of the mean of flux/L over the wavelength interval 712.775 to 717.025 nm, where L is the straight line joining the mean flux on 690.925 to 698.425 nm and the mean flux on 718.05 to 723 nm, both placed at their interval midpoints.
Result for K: 0.03 mag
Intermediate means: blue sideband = 10.5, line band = 9.68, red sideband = 9.83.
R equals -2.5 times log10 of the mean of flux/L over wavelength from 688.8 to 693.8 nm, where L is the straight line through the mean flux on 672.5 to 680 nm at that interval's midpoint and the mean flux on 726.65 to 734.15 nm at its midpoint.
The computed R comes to 0.07 mag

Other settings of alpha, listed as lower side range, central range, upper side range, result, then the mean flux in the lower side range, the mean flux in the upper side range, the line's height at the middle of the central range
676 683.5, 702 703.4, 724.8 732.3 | 0.07 nm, 10.6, 9.82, 10.2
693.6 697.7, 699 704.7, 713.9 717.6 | 0.07 nm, 10.6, 9.71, 10.3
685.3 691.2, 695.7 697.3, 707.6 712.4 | 0.00 nm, 10.7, 10.1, 10.5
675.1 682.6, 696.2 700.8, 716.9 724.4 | -0.03 nm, 10.6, 10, 10.3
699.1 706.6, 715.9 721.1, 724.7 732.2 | 0.02 nm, 10.2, 9.79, 9.95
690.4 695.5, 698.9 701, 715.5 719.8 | 0.02 nm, 10.5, 10.1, 10.4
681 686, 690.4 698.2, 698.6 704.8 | -0.16 nm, 10.5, 10.2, 10.3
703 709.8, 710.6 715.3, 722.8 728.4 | 0.12 nm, 10.2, 9.86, 10.1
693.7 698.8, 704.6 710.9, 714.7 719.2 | 0.12 nm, 10.5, 10.2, 10.3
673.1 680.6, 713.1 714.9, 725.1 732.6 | 0.21 nm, 11.2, 9.83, 10.2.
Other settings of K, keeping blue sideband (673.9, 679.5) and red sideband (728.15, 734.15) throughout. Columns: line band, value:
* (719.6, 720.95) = 0.10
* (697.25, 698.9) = 0.01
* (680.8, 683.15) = 0.05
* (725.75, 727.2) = 0.05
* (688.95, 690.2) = 0.03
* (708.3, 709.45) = 0.03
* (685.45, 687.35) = -0.04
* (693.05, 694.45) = 0.03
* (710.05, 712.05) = 0.03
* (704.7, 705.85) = 0.04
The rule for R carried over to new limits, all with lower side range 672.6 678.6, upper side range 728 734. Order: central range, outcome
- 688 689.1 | 0.076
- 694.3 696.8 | 0.079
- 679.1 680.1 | 0.157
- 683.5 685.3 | 0.097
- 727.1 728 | 0.050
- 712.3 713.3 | 0.045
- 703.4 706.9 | 0.064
